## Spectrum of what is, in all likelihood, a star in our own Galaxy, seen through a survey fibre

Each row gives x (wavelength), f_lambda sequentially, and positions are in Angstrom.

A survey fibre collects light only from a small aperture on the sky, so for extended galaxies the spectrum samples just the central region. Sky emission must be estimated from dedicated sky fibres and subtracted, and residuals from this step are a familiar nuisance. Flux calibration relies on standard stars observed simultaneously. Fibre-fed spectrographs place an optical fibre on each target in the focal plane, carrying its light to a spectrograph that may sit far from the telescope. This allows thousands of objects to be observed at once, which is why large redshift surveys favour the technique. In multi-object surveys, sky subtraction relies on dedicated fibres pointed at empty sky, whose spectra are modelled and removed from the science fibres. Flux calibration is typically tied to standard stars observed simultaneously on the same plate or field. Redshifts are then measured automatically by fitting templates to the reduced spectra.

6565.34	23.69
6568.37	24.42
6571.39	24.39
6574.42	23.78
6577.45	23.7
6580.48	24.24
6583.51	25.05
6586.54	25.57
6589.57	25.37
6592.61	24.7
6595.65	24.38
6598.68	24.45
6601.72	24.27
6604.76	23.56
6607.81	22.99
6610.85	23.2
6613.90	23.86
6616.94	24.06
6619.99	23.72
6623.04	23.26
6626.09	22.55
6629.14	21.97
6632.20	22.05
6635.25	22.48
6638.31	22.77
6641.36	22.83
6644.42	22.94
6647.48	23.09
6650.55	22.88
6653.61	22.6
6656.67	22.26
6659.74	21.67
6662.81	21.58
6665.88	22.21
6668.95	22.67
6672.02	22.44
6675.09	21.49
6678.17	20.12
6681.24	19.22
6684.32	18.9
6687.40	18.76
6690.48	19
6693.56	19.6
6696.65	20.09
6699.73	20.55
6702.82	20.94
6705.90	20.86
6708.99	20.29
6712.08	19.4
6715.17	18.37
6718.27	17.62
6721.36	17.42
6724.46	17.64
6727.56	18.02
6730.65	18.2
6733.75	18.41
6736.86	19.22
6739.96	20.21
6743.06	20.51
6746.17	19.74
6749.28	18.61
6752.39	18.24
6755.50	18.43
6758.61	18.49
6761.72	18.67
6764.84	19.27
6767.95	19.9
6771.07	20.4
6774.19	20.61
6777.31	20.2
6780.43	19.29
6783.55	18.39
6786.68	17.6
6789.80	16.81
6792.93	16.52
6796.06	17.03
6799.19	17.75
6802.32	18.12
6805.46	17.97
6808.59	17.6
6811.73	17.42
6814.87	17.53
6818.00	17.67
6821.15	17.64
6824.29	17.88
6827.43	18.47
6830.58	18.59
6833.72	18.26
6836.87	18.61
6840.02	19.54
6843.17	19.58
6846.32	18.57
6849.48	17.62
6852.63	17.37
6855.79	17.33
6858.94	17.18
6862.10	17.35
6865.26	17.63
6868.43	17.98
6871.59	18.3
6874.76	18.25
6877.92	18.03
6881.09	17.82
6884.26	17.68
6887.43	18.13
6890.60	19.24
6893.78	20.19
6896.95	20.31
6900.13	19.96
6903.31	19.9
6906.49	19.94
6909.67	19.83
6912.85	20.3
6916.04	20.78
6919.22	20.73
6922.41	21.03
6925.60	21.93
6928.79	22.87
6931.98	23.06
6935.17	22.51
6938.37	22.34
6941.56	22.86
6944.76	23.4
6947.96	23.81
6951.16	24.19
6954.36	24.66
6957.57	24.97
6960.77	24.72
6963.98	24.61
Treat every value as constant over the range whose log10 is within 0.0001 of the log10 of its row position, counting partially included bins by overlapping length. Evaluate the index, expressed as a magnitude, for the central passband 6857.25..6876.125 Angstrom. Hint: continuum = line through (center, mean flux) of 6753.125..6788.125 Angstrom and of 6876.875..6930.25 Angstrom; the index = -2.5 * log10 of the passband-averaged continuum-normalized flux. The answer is 0.11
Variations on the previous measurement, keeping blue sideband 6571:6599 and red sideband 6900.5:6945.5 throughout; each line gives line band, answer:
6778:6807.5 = 0.26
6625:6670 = 0.07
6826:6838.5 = 0.20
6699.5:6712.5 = 0.15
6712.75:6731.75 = 0.28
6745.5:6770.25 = 0.21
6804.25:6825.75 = 0.26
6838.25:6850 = 0.17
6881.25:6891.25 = 0.20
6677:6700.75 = 0.21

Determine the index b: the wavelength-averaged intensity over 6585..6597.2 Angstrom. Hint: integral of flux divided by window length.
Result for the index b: 25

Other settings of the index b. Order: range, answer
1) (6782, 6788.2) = 18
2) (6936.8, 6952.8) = 23.3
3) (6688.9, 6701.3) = 19.8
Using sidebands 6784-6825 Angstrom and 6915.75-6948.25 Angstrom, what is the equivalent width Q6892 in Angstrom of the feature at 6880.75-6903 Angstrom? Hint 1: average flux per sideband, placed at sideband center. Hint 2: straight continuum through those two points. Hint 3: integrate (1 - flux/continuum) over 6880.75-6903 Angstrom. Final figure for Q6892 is 1.8 Angstrom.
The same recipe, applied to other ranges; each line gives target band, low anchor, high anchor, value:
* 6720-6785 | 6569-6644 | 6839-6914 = 5.9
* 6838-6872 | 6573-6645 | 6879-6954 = 5.6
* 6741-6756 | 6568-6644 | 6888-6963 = 2.4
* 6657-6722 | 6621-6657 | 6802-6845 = 3.7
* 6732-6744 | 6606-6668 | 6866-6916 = 1.0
